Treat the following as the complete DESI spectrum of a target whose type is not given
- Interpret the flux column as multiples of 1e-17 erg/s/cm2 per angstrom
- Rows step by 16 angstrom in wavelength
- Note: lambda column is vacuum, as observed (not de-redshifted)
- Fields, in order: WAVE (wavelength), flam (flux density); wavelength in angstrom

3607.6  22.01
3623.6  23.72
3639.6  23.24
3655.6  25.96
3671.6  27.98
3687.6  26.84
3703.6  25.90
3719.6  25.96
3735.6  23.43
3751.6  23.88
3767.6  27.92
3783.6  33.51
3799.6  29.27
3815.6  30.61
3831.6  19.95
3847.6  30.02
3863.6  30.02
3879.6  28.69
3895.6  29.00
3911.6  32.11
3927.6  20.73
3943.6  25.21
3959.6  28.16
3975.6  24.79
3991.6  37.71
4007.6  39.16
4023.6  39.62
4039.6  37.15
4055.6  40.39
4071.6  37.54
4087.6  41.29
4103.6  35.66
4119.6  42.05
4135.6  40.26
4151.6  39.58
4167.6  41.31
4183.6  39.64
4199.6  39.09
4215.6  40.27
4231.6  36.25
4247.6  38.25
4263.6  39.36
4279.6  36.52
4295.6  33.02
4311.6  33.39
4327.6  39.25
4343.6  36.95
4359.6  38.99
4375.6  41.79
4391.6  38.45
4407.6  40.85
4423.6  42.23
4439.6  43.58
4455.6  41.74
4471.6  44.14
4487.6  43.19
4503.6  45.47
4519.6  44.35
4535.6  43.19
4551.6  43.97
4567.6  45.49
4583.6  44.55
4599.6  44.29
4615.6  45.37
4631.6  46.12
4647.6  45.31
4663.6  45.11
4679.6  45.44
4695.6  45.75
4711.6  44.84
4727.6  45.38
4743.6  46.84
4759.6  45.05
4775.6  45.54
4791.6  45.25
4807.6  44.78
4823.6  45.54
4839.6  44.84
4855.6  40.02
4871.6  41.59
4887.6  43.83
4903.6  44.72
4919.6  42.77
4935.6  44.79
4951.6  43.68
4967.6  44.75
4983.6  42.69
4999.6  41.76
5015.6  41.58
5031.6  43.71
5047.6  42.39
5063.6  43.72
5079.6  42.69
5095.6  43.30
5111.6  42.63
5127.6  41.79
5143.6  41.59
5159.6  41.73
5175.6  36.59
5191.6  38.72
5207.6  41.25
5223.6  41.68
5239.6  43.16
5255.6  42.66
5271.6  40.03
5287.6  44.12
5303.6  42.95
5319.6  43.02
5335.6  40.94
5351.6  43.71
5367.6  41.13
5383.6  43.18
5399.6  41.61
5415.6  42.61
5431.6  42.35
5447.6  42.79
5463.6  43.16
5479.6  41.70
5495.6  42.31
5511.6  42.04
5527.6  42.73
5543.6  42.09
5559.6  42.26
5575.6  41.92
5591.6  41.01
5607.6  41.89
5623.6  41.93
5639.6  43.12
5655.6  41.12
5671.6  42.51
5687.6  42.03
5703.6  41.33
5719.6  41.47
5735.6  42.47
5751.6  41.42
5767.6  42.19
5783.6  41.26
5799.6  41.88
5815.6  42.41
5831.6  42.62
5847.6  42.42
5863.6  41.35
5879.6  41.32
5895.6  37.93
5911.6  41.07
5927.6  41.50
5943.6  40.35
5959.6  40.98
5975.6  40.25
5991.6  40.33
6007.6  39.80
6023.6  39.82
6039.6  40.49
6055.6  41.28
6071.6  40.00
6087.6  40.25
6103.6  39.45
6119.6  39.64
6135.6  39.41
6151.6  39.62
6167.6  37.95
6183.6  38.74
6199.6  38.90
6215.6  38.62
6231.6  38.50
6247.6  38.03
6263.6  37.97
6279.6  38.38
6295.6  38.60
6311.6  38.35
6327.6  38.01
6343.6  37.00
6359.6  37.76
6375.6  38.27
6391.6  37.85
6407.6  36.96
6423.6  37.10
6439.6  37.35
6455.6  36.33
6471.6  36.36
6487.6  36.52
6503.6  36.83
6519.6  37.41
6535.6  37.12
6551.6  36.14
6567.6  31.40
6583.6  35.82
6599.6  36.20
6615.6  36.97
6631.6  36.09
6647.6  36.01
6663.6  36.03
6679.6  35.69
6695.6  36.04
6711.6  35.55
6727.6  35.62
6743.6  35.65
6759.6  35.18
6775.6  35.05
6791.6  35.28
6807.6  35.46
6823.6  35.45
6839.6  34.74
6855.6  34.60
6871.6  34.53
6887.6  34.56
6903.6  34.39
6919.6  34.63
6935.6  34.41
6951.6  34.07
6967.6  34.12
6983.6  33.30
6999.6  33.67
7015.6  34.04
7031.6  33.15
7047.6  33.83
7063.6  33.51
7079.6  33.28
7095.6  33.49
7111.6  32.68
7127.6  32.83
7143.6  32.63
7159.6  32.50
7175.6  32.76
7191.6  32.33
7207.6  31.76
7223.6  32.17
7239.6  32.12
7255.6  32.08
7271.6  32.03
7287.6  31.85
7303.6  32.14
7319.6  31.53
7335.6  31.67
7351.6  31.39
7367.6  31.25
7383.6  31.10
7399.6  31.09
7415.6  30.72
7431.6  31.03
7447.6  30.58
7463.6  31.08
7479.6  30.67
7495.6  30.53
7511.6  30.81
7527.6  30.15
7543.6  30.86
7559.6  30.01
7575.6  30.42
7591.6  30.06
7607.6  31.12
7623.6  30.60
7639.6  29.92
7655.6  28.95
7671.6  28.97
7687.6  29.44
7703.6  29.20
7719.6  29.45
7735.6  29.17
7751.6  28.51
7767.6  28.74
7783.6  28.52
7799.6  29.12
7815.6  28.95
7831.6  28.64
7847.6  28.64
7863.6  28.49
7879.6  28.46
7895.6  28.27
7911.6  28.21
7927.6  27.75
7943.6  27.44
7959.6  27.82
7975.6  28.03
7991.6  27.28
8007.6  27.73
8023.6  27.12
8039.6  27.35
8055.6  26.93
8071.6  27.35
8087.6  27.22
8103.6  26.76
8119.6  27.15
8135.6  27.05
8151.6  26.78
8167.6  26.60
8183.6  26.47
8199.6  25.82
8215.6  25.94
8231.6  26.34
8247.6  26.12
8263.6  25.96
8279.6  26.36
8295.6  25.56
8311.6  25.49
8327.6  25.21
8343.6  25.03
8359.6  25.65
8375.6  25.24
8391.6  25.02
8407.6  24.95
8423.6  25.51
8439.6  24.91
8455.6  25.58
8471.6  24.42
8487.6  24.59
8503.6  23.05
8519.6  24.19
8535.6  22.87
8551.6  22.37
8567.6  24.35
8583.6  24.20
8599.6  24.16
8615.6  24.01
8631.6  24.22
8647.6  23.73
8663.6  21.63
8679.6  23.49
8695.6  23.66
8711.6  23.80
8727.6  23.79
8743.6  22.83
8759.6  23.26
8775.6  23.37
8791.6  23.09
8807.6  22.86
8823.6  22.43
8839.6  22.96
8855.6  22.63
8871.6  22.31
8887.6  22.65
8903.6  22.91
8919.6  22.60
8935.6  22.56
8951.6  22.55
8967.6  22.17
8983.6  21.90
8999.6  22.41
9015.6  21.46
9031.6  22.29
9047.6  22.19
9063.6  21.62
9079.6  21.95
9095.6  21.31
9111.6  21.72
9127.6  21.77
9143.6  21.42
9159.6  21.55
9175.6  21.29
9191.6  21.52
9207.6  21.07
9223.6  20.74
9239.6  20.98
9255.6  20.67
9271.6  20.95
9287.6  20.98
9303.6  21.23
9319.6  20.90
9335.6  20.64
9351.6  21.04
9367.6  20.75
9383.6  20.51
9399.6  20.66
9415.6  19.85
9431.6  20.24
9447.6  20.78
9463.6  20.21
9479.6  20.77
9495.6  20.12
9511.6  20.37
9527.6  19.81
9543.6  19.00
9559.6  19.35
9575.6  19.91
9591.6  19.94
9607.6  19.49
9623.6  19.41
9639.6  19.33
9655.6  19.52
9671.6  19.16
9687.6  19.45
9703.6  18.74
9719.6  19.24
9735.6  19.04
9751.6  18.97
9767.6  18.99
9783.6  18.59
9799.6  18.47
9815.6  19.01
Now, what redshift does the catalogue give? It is 0.00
